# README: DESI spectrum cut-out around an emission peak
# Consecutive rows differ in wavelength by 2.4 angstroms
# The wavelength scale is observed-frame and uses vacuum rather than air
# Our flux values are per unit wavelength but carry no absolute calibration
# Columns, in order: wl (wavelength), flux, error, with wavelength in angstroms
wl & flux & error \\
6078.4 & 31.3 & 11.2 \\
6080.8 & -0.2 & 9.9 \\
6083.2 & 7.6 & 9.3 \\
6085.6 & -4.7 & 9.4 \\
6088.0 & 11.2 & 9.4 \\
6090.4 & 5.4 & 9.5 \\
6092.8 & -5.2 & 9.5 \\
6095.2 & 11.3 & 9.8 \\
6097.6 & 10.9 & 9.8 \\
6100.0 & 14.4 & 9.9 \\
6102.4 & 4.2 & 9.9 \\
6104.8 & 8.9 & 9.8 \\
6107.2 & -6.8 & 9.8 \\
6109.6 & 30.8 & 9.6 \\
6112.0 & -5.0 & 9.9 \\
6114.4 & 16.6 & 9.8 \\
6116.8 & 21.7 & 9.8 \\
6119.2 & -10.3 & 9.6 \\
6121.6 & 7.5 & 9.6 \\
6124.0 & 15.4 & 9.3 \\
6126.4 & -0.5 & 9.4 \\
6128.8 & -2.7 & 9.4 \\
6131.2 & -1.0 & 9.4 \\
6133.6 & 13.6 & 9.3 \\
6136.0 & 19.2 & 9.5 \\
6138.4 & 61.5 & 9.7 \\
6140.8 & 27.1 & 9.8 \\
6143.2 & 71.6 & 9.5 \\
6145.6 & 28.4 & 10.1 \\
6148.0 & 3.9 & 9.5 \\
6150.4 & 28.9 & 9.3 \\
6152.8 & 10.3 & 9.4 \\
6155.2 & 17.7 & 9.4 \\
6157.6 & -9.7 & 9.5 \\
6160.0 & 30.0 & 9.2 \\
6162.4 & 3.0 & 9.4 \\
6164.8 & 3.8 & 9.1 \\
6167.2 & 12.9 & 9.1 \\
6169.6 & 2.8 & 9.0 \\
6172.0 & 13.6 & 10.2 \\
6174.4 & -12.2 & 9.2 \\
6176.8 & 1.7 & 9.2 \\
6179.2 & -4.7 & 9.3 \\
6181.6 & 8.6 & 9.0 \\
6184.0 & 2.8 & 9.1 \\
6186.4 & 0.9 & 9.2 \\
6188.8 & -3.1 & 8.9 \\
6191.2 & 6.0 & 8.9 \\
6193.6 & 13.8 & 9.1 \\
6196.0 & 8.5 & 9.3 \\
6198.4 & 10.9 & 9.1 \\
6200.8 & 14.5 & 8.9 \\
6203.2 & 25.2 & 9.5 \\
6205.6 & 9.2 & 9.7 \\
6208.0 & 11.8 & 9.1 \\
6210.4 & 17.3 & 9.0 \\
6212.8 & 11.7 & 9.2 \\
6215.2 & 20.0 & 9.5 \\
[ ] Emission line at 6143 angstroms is [O II] 3727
